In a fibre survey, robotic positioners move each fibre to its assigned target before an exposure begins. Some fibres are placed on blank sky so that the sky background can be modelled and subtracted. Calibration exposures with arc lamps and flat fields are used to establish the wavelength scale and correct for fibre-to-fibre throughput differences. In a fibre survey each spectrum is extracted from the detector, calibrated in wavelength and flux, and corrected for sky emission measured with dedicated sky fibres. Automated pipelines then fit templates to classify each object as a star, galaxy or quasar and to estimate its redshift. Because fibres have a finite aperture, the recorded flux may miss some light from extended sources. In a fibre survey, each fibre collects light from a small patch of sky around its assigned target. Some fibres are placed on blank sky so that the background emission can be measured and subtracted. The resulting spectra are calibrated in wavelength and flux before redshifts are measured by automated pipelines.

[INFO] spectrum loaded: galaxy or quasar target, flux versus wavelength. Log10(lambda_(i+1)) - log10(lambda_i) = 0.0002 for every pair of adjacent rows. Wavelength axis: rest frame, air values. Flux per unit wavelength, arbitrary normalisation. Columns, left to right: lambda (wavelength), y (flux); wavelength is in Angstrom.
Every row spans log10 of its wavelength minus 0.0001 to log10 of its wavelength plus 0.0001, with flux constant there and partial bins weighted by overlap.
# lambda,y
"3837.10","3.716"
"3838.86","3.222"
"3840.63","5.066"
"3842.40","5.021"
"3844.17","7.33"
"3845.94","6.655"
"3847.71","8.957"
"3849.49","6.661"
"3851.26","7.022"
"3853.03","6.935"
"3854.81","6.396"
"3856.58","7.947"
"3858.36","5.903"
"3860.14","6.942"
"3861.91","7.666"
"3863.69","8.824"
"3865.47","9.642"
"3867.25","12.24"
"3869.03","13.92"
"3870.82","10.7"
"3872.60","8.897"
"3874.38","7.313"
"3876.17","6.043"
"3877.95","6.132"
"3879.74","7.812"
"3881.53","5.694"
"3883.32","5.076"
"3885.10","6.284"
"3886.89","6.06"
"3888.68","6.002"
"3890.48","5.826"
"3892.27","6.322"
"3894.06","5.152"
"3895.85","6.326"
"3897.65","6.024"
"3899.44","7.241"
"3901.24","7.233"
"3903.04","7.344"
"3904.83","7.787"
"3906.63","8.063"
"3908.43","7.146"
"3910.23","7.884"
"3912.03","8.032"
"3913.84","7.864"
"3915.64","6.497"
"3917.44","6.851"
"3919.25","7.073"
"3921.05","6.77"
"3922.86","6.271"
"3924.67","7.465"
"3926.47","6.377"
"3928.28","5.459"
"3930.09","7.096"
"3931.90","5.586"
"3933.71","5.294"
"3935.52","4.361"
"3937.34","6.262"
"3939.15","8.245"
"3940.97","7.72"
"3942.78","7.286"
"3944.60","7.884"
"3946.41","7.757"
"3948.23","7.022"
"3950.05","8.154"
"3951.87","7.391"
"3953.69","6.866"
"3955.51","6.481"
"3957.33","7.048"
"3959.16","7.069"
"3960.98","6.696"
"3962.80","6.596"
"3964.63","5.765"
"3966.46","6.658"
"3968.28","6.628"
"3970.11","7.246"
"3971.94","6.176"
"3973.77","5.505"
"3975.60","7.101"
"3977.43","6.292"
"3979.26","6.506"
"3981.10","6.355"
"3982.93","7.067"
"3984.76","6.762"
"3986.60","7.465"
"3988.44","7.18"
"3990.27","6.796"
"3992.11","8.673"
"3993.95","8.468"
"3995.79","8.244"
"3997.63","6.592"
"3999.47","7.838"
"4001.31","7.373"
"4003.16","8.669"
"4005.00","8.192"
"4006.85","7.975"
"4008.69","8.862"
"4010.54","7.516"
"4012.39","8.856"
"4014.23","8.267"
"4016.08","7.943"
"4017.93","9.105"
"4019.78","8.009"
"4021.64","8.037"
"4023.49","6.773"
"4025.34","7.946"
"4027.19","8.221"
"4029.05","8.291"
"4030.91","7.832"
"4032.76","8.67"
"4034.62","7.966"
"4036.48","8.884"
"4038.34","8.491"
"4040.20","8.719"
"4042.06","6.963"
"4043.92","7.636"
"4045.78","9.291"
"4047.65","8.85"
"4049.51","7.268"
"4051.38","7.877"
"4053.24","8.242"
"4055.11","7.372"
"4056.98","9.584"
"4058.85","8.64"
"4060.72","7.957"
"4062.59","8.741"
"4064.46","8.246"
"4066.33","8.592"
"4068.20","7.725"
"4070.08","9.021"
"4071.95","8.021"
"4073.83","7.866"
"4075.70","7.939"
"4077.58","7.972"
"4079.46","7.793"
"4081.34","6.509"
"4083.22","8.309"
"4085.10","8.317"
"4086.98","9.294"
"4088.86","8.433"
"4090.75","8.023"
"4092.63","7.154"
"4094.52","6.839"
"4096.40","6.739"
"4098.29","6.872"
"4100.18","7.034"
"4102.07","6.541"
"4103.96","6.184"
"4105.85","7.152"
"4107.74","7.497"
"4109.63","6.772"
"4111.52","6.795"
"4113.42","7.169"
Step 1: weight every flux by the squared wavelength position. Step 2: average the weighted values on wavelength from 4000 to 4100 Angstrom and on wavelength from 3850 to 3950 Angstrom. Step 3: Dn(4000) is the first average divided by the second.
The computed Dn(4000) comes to 1.21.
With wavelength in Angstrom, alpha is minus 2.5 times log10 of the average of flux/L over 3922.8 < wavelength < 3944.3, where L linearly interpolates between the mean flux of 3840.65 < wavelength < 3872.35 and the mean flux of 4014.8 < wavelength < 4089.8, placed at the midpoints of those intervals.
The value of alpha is 0.24 mag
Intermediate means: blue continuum 8.1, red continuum 8.18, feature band 6.5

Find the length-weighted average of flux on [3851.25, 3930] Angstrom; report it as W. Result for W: 7.28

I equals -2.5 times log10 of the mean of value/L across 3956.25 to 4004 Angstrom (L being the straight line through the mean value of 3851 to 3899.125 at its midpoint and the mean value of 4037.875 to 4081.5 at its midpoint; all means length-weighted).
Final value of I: 0.12 mag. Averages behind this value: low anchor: 7.38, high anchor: 8.16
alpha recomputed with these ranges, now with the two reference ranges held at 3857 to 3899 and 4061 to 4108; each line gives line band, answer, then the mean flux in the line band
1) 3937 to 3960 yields 0.026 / 7.35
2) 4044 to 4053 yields -0.080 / 8.25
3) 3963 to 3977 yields 0.173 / 6.44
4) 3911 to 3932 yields 0.100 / 6.83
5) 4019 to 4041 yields -0.070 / 8.15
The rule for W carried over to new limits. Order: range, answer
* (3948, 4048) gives 7.56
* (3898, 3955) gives 7.03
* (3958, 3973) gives 6.6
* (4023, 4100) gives 8.04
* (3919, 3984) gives 6.71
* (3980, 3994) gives 7.26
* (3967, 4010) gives 7.3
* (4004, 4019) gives 8.34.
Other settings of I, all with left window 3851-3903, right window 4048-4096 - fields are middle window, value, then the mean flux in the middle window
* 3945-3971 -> 0.101 mag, 6.97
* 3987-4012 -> -0.011 mag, 7.89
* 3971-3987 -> 0.180 mag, 6.55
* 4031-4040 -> -0.070 mag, 8.46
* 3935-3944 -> 0.102 mag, 6.91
